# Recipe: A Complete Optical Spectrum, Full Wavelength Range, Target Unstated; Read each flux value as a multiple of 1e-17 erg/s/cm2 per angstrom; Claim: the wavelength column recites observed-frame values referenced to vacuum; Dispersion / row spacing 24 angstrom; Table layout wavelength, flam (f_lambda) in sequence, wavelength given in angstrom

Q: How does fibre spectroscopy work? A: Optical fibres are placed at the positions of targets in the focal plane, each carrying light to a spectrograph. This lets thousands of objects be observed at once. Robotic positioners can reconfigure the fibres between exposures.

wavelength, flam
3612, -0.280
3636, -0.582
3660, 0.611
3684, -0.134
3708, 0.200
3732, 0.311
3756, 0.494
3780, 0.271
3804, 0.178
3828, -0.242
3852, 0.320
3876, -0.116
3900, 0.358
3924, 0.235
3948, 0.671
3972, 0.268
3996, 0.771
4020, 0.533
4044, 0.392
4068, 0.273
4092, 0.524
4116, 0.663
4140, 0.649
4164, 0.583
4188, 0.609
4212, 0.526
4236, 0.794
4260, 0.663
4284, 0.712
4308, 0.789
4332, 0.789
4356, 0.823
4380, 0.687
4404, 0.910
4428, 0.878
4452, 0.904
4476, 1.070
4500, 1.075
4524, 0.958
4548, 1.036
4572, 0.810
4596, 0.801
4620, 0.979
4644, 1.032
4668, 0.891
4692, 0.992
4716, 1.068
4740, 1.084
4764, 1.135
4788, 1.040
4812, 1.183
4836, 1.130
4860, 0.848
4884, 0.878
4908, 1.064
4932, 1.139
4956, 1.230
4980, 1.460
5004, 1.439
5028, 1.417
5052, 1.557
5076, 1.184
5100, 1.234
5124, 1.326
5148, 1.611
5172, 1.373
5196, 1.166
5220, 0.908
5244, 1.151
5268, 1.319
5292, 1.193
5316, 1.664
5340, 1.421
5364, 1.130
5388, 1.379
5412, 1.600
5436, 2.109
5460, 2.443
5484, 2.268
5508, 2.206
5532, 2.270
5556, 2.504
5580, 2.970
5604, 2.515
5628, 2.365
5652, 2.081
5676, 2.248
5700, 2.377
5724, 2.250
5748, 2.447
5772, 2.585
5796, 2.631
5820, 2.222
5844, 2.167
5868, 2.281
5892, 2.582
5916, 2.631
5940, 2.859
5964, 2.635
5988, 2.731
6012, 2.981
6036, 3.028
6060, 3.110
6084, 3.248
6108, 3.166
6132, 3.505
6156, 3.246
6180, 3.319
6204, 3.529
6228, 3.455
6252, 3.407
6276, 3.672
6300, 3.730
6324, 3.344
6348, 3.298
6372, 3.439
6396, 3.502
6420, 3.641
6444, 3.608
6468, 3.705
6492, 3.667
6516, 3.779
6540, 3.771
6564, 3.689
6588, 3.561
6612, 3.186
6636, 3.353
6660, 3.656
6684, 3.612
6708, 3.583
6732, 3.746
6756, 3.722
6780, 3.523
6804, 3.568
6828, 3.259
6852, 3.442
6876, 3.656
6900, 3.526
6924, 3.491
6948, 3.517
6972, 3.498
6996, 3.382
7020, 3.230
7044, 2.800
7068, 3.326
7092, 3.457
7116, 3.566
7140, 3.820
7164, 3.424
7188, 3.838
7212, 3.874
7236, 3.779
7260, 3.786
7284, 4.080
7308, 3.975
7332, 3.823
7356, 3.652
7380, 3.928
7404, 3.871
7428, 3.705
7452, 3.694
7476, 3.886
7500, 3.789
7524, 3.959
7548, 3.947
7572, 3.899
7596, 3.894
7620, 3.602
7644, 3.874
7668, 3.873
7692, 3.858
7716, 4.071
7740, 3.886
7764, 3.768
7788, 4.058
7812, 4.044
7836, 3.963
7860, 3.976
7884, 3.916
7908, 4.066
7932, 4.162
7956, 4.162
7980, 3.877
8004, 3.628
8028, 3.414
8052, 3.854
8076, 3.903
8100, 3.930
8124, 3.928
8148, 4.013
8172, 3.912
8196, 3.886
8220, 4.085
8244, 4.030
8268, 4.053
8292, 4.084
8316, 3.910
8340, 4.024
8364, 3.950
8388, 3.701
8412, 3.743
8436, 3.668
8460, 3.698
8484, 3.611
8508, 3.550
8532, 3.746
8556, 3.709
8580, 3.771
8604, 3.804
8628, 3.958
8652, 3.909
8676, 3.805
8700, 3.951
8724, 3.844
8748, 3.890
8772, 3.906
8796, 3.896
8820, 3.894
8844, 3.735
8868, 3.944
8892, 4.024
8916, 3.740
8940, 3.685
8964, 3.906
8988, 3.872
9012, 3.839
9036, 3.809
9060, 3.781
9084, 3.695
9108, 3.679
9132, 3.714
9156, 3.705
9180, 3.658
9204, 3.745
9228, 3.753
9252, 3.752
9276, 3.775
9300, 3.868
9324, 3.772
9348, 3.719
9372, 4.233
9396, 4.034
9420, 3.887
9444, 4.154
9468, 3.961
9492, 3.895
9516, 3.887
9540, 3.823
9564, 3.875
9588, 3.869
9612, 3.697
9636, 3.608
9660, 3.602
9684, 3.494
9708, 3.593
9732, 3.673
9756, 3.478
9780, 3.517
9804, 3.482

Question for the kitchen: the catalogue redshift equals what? 0.360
